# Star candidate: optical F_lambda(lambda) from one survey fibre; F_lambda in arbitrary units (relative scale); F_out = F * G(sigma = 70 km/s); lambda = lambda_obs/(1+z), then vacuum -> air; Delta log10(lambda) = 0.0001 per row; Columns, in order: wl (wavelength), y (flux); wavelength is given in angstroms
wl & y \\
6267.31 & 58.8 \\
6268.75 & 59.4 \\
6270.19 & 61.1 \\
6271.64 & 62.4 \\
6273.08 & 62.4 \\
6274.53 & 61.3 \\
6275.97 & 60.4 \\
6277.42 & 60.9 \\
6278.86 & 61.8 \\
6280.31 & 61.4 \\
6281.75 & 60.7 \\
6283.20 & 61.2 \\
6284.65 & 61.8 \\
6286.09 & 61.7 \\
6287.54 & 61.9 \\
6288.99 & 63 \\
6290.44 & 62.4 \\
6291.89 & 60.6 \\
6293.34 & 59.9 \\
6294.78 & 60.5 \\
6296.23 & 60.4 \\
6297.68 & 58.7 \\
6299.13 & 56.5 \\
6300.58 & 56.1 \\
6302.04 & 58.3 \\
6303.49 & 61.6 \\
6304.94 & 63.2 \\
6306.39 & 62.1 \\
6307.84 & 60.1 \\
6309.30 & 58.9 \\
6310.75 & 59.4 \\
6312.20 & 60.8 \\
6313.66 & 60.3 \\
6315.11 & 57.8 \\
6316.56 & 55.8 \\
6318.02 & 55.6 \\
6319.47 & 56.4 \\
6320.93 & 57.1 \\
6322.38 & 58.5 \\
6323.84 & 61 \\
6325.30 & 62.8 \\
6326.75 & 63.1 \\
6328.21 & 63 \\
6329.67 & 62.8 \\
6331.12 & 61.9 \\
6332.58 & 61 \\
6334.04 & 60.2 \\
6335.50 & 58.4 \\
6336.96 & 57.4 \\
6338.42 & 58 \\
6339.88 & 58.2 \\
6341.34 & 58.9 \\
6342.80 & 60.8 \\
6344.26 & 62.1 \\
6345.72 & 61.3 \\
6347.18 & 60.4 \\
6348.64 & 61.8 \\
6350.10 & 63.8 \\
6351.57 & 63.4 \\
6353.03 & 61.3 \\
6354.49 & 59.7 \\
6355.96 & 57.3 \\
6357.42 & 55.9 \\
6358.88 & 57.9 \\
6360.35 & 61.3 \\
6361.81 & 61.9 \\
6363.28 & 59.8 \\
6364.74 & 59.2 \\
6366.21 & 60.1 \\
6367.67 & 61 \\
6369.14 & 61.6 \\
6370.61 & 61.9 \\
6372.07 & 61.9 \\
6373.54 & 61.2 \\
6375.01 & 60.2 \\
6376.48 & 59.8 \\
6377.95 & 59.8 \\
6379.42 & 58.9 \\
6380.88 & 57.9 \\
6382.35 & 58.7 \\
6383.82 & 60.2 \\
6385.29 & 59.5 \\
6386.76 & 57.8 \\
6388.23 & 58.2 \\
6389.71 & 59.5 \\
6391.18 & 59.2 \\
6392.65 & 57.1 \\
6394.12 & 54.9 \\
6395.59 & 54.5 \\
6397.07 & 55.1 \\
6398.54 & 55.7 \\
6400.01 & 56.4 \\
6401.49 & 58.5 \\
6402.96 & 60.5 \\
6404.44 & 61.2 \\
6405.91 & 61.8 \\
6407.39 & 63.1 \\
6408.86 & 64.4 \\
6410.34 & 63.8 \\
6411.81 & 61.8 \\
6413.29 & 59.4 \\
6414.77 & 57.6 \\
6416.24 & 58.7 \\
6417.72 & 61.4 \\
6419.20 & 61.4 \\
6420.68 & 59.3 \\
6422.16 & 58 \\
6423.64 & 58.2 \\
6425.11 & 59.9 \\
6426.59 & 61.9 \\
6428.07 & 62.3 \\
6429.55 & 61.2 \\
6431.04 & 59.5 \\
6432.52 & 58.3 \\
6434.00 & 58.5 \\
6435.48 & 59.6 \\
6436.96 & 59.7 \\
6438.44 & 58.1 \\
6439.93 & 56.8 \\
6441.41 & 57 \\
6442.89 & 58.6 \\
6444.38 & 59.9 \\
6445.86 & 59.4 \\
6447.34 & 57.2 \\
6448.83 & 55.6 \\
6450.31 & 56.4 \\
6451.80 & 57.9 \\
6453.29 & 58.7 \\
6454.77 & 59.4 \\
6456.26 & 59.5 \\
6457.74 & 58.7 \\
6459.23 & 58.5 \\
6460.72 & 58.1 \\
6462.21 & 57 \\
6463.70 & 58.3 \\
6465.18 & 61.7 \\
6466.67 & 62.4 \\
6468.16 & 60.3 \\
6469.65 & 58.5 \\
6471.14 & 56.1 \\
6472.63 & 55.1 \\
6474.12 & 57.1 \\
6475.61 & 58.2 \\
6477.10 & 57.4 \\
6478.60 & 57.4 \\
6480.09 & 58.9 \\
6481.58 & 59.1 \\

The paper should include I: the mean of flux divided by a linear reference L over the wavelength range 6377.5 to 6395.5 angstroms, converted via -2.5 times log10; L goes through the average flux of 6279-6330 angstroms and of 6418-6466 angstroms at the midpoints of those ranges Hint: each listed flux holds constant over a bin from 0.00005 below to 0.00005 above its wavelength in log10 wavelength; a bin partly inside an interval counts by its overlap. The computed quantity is 0.02 mag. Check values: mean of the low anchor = 60.1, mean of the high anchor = 58.9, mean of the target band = 58.3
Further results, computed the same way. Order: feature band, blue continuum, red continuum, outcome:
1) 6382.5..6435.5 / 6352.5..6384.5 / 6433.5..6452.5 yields -0.01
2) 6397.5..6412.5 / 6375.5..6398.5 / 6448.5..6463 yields -0.05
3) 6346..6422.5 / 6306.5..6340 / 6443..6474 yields -0.01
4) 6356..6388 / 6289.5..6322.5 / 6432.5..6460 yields -0.02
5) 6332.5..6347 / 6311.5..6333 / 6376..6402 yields 0.00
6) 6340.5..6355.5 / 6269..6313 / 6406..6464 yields -0.02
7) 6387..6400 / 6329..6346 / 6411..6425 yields 0.06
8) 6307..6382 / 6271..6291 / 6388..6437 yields 0.01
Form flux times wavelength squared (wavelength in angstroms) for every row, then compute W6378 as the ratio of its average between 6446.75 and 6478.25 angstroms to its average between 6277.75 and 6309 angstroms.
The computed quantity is 1.0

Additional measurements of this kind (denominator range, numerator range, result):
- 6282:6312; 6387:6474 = 1.02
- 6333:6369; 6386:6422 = 1.00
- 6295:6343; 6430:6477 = 1.02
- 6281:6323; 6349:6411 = 1.02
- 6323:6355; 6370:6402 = 0.97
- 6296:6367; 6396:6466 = 1.02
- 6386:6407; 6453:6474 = 1.03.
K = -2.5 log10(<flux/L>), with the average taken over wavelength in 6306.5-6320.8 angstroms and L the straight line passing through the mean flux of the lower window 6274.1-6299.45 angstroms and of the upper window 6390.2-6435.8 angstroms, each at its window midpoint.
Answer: 0.04 mag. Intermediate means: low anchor 60.9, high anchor 59.5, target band 58.4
